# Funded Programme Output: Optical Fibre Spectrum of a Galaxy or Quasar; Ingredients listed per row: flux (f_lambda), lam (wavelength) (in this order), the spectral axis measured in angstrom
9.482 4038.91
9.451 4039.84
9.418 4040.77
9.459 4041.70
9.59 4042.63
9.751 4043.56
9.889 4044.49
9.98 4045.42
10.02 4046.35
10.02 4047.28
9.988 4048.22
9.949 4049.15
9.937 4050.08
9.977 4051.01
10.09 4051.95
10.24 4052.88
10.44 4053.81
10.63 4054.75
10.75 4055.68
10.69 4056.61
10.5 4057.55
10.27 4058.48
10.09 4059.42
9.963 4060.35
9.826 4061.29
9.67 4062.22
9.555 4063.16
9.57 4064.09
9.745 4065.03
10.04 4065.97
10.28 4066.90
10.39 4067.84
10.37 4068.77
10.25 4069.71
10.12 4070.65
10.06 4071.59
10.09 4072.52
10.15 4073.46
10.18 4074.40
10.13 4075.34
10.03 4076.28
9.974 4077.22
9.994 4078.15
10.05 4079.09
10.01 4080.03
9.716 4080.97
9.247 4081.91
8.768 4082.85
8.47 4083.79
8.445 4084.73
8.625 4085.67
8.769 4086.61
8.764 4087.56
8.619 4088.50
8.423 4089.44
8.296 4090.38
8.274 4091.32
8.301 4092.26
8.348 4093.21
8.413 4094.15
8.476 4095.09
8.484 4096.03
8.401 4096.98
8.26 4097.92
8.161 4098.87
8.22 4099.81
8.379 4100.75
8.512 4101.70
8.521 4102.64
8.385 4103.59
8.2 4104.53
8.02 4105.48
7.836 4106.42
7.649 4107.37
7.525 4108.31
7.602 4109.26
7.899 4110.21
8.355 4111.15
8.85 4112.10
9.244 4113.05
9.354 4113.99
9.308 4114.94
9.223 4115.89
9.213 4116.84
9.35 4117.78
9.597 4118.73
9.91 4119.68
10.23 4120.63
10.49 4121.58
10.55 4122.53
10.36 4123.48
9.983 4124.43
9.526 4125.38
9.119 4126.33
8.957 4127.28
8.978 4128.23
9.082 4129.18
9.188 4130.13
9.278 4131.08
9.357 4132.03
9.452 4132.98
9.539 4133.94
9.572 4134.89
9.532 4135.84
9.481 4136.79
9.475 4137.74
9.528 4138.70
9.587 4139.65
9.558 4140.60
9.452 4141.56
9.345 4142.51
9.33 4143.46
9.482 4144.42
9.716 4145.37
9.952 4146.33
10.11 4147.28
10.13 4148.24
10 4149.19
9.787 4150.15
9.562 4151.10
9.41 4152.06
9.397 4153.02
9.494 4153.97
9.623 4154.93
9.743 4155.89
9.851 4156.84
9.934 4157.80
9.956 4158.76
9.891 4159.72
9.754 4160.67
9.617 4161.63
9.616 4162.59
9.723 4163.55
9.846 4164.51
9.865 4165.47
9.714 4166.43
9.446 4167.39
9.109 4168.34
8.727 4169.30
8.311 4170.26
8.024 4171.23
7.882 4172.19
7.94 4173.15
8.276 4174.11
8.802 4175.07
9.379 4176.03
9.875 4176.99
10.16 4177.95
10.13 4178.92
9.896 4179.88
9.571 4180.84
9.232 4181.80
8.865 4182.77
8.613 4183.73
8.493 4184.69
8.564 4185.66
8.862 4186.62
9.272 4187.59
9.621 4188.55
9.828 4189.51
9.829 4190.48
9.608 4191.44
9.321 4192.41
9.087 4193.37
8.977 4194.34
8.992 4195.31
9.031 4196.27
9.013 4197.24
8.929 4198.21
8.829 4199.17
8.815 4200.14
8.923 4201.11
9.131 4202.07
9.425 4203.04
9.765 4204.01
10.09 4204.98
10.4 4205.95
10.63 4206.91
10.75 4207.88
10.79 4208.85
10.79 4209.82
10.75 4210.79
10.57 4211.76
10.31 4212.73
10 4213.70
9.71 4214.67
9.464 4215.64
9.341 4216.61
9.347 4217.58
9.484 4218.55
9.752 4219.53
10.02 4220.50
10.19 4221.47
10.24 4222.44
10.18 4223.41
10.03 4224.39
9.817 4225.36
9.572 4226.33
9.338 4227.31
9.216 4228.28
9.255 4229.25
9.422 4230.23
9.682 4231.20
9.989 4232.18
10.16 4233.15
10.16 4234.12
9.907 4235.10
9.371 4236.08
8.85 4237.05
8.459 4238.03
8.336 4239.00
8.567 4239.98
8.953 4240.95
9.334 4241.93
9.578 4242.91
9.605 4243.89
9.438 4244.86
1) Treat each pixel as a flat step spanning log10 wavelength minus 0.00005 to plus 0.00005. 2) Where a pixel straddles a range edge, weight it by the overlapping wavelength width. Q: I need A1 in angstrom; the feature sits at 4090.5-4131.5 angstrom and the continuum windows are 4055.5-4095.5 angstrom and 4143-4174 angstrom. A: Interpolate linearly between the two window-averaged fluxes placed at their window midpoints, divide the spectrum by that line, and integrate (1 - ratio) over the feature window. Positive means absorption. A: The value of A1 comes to 2.9 angstrom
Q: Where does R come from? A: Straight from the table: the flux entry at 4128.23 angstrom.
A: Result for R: 8.978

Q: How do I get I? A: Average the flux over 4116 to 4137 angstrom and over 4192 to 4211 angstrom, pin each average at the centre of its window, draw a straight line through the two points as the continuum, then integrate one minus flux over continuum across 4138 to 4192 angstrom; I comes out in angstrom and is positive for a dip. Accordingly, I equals 1.0 angstrom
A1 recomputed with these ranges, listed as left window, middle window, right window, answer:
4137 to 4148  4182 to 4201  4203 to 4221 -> 1.65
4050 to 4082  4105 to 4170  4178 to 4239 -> 2.90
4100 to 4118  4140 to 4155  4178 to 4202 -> -1.40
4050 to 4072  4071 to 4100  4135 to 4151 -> 2.77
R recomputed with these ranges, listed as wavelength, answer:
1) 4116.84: 9.213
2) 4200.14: 8.815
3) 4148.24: 10.13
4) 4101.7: 8.512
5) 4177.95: 10.16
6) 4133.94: 9.539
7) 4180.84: 9.571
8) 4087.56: 8.764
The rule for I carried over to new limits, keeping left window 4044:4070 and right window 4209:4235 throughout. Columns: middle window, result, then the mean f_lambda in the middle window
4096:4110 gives 2.68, 8.12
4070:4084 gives 0.35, 9.83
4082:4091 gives 1.32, 8.6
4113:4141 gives 1.34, 9.54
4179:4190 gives 0.82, 9.2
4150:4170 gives 0.74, 9.61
